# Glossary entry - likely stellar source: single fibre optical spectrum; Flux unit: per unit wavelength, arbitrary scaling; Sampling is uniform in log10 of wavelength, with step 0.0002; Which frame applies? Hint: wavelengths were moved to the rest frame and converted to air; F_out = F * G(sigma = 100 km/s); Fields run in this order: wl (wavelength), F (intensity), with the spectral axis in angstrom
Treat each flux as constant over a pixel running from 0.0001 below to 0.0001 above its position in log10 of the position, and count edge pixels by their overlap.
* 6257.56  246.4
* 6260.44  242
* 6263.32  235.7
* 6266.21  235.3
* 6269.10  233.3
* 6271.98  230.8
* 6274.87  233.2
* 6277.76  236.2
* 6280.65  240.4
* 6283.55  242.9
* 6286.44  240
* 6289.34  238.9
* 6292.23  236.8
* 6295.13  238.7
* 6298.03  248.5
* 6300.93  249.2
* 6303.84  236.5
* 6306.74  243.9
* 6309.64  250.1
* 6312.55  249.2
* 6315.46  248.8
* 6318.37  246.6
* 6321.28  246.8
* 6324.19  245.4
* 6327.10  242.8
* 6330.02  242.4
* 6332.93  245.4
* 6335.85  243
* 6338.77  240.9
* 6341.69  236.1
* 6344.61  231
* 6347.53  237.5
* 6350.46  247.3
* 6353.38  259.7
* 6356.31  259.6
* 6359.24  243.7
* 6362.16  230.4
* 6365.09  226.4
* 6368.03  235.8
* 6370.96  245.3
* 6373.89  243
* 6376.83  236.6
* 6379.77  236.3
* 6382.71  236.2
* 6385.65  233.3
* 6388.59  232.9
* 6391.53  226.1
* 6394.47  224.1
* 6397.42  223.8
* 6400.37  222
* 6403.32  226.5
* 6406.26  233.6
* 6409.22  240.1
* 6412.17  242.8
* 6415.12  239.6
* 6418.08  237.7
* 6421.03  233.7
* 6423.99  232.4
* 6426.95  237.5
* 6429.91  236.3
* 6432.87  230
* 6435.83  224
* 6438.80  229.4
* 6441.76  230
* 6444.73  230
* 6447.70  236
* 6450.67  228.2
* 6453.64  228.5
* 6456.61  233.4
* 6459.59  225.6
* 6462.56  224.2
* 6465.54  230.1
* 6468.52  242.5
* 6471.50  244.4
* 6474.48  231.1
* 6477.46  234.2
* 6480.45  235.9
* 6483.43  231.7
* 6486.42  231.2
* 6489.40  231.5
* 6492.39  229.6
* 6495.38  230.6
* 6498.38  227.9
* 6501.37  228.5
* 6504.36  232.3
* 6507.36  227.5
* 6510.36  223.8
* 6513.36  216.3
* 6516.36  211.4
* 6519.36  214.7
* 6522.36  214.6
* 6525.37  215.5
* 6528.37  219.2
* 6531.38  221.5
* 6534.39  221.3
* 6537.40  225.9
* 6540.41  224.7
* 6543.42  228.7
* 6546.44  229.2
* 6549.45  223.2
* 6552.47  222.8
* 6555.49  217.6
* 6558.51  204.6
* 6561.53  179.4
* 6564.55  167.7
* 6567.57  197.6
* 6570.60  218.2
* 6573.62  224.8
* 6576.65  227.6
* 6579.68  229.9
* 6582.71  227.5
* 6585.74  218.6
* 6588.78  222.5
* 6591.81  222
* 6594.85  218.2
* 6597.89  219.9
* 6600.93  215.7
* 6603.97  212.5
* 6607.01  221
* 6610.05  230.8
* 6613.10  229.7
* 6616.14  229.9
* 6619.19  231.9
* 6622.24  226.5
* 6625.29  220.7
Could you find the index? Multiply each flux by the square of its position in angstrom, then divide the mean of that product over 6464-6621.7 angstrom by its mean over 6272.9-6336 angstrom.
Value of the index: 0.99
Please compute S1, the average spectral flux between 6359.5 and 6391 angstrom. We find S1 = 236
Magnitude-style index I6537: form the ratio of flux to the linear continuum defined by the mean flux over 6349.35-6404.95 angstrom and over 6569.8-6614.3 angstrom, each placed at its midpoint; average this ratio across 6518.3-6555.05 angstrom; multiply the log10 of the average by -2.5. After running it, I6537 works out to 0.02 mag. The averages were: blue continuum 236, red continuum 223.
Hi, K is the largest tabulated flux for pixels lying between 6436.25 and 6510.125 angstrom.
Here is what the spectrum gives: 244.4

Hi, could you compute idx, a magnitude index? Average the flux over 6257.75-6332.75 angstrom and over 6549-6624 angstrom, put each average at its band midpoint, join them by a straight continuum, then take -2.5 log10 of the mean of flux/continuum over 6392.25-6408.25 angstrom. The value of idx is 0.03 mag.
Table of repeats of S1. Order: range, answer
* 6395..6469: 232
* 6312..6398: 240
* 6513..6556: 221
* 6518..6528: 215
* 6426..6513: 231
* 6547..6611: 215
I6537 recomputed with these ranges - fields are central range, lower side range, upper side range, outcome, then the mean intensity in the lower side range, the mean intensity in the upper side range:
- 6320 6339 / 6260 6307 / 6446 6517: -0.03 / 239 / 230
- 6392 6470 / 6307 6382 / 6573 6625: 0.02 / 243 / 224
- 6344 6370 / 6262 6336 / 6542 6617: -0.02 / 242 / 217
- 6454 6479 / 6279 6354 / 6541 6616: -0.02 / 243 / 217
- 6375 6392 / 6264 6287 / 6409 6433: 0.01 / 236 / 237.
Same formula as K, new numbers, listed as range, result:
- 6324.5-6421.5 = 259.7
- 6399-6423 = 242.8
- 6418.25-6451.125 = 237.5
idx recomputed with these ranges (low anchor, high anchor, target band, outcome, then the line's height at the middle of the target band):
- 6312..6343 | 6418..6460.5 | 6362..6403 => 0.027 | 238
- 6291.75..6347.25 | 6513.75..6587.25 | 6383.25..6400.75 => 0.032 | 235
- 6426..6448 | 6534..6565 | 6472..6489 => -0.041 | 225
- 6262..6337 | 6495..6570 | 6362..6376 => -0.012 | 234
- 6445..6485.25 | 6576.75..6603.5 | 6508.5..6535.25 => 0.049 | 228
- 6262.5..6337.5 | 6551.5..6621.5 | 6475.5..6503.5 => -0.028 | 225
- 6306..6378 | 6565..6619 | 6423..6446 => 0.017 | 235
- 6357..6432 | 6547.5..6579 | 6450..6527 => -0.036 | 220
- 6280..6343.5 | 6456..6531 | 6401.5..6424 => -0.007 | 234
